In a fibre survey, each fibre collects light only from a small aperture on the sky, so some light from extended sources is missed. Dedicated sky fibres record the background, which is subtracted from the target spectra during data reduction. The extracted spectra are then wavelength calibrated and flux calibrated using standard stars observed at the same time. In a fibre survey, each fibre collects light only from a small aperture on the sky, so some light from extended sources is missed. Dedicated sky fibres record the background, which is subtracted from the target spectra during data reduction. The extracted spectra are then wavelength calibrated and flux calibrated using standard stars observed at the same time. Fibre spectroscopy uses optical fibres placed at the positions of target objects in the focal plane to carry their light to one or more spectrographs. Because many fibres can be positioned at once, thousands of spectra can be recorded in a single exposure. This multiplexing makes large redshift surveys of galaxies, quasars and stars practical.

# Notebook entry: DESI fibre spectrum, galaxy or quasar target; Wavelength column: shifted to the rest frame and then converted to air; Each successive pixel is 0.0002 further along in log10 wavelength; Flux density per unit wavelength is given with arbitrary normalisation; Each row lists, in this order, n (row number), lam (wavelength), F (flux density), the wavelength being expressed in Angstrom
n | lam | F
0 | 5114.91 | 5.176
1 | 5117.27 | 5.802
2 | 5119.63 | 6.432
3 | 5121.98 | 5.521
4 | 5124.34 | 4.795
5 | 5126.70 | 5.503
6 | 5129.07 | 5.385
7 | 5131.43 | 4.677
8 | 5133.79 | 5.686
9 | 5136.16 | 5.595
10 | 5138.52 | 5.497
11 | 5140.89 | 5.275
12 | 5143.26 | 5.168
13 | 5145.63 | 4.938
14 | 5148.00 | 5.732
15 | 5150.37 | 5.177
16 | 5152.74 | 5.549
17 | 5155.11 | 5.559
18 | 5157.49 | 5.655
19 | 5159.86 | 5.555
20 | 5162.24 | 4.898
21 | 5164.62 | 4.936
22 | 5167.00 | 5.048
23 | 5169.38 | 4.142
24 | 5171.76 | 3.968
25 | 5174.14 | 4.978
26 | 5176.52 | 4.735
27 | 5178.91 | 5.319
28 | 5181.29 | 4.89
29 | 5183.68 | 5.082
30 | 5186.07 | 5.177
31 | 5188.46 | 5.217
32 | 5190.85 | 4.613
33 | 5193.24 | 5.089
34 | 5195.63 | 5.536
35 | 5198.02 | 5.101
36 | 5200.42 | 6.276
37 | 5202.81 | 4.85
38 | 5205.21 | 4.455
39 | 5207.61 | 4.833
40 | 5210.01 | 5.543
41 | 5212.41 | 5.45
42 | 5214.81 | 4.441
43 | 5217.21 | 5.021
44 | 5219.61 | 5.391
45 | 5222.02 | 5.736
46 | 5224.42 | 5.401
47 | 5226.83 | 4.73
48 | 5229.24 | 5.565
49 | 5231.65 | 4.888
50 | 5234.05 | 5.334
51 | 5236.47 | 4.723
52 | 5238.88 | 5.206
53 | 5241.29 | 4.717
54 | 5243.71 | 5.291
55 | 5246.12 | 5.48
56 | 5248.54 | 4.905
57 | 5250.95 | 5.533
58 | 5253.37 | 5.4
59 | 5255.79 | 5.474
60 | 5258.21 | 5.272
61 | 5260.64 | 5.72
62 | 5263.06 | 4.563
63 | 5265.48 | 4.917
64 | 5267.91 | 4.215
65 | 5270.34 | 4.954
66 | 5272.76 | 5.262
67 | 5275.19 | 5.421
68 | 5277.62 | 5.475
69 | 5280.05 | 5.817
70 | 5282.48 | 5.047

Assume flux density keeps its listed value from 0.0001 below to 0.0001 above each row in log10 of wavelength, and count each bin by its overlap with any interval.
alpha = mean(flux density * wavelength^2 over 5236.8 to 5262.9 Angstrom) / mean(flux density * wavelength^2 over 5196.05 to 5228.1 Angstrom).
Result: 1.03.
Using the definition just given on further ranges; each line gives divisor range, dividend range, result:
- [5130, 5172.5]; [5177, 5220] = 1.01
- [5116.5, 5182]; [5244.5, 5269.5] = 1.03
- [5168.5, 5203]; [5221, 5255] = 1.06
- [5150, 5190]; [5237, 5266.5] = 1.06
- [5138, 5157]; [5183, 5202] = 1.00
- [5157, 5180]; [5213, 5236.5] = 1.07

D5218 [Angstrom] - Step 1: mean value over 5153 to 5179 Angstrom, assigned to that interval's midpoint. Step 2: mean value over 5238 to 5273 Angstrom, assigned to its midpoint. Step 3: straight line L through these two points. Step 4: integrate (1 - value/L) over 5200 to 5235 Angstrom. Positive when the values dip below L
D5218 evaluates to -0.7 Angstrom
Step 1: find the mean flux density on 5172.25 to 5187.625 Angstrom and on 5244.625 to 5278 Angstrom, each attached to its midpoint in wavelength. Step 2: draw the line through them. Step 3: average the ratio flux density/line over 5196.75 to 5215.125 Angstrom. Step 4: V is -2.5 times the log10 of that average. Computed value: -0.02 mag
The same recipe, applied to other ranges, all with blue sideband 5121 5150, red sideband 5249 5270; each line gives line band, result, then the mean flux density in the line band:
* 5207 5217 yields 0.02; 5.08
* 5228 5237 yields 0.00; 5.15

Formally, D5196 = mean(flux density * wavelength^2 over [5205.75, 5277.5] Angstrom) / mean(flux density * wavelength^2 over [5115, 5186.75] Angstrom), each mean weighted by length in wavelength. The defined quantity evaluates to 1.0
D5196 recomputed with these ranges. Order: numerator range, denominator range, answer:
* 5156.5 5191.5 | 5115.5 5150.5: 0.93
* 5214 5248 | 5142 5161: 0.98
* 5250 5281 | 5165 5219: 1.08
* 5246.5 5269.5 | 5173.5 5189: 1.04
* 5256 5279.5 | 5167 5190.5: 1.10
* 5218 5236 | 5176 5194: 1.06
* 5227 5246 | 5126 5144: 0.99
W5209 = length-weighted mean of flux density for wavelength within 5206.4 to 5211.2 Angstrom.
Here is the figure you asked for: 5.18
